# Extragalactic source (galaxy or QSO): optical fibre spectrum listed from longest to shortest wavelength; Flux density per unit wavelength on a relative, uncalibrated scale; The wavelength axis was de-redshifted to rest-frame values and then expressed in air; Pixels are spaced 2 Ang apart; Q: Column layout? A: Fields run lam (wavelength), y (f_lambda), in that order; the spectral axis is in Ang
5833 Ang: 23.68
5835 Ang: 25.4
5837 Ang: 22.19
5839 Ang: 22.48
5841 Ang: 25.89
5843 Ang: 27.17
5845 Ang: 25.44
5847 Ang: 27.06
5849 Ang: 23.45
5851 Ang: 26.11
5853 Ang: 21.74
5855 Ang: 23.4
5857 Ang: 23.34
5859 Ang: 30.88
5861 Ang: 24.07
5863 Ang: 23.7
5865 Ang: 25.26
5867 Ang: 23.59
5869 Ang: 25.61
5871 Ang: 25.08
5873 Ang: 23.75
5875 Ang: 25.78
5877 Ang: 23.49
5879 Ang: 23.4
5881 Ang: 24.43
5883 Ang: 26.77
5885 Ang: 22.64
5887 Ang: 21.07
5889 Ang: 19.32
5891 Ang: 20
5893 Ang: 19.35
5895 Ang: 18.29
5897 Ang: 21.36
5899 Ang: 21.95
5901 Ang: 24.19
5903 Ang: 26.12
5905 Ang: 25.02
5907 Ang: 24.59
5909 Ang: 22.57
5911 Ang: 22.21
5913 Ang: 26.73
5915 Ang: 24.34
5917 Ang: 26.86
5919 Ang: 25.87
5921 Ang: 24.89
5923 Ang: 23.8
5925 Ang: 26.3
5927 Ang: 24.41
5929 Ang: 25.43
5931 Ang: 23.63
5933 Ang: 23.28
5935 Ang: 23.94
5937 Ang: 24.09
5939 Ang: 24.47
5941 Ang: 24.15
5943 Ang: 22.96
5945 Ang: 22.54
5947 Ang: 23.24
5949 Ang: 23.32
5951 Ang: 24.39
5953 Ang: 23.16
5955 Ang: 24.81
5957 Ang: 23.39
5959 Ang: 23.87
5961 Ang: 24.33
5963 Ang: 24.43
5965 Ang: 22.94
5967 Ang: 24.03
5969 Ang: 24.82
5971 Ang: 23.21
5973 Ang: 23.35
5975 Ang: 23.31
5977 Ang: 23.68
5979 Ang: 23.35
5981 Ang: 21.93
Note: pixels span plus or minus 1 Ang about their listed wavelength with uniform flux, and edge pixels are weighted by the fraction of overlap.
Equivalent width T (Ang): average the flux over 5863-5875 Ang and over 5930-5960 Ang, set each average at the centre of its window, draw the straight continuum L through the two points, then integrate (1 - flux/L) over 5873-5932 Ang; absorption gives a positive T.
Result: 1.5 Ang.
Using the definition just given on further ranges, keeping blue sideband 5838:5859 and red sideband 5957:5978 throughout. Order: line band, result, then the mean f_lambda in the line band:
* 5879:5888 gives 0.32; 23.7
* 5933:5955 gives 0.31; 23.7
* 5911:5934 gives -0.68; 24.9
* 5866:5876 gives -0.03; 24.8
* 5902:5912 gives 0.10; 24.1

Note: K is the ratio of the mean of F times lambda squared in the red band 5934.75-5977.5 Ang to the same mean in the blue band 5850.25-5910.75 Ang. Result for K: 1.04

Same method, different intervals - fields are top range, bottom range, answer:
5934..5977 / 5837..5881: 0.99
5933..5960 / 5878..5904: 1.09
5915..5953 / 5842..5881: 1.00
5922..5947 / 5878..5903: 1.11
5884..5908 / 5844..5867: 0.90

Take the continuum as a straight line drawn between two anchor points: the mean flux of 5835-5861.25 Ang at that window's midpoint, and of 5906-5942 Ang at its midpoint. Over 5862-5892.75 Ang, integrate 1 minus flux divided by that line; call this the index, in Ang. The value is 1.6 Ang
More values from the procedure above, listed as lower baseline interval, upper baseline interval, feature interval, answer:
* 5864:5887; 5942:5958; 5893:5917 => 0.64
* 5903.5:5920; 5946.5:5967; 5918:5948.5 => 0.19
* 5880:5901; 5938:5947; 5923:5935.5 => -0.78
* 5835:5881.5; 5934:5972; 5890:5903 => 1.64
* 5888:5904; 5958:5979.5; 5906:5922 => -2.06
